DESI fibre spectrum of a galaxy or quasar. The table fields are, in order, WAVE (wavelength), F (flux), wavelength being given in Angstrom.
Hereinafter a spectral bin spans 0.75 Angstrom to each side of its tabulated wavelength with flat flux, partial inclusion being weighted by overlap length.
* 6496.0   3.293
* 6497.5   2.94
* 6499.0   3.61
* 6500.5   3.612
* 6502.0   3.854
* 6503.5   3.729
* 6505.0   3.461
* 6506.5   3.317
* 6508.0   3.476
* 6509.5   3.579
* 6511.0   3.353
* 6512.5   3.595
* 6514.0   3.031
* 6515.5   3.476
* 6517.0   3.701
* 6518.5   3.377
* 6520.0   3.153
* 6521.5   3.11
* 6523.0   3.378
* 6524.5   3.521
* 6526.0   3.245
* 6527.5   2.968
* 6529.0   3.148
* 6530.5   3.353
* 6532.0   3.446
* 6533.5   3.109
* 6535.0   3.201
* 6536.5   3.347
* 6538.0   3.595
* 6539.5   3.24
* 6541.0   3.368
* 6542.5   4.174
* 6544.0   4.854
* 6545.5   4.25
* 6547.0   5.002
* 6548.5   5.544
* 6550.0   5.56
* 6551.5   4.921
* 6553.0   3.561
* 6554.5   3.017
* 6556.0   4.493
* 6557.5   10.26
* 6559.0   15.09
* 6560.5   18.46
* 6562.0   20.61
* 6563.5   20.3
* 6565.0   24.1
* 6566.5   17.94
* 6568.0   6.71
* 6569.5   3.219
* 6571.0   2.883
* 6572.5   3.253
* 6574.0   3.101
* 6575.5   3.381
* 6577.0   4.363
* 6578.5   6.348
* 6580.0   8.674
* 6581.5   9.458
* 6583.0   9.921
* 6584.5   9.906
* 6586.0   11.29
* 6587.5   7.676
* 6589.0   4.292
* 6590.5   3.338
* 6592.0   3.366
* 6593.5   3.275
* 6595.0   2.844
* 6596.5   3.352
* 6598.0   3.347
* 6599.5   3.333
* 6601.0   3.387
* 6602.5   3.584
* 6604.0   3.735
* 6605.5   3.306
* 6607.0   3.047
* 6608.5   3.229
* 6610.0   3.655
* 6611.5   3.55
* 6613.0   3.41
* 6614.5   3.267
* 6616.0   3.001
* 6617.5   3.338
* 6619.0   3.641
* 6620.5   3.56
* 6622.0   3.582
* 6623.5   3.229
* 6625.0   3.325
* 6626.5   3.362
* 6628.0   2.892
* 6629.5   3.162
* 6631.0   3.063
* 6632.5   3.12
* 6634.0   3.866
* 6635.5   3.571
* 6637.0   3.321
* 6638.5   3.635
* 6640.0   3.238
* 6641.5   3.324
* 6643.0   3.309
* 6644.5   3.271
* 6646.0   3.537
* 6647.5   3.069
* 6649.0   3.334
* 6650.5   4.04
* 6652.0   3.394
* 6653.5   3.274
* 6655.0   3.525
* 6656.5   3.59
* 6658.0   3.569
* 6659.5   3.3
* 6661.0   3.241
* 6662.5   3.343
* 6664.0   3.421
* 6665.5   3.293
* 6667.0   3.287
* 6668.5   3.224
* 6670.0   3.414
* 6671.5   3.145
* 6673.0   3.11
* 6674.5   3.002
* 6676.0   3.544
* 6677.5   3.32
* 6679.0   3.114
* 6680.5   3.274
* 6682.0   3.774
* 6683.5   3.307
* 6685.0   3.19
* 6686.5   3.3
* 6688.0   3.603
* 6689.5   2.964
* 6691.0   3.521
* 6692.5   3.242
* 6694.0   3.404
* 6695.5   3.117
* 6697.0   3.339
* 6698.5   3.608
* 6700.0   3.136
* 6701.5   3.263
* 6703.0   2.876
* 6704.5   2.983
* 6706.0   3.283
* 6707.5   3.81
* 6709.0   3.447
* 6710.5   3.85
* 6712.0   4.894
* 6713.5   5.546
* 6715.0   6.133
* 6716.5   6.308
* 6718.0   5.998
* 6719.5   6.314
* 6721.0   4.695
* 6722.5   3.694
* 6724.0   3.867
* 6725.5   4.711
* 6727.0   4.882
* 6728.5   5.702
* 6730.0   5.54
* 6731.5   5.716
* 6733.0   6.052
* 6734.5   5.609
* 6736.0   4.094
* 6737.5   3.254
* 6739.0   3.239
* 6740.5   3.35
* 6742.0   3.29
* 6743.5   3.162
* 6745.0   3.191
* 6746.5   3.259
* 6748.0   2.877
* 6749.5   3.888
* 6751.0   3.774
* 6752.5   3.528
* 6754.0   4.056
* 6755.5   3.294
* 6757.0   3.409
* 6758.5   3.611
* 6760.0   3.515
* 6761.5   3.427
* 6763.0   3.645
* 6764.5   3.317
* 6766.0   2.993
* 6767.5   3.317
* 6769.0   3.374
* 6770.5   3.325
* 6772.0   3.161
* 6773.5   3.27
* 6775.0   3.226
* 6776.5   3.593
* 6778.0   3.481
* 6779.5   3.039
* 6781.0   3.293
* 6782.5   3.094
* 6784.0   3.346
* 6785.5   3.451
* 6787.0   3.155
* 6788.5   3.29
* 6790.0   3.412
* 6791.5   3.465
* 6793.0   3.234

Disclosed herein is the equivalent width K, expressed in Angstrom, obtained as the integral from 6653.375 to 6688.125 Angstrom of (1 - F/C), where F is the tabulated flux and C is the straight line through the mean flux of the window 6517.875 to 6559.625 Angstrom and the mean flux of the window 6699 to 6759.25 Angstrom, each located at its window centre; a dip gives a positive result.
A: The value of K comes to 7.4 Angstrom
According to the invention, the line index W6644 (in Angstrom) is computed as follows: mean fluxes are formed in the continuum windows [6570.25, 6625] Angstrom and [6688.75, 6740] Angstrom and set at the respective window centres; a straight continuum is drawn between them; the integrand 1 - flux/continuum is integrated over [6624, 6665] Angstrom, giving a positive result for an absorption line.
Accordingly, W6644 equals 9.6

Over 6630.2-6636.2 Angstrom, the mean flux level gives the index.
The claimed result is 3.4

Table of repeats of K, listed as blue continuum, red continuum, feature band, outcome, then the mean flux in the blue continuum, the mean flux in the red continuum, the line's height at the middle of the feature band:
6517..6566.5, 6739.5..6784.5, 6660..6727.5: 8.43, 6.59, 3.37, 4.37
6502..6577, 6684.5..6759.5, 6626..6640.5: 4.55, 5.72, 4.02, 4.85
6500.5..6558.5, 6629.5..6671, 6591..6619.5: 1.84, 3.91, 3.39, 3.58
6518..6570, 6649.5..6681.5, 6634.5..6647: 1.98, 6.74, 3.36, 4.05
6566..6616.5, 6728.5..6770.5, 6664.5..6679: 3.76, 5.02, 3.8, 4.4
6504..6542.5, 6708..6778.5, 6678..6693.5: 2.25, 3.36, 4.08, 3.89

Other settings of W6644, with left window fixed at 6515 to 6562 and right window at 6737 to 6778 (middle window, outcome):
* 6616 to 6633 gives 4.32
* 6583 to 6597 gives -3.21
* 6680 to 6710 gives 4.17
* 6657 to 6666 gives 1.64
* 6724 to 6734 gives -4.77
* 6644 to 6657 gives 2.34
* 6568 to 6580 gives 1.27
